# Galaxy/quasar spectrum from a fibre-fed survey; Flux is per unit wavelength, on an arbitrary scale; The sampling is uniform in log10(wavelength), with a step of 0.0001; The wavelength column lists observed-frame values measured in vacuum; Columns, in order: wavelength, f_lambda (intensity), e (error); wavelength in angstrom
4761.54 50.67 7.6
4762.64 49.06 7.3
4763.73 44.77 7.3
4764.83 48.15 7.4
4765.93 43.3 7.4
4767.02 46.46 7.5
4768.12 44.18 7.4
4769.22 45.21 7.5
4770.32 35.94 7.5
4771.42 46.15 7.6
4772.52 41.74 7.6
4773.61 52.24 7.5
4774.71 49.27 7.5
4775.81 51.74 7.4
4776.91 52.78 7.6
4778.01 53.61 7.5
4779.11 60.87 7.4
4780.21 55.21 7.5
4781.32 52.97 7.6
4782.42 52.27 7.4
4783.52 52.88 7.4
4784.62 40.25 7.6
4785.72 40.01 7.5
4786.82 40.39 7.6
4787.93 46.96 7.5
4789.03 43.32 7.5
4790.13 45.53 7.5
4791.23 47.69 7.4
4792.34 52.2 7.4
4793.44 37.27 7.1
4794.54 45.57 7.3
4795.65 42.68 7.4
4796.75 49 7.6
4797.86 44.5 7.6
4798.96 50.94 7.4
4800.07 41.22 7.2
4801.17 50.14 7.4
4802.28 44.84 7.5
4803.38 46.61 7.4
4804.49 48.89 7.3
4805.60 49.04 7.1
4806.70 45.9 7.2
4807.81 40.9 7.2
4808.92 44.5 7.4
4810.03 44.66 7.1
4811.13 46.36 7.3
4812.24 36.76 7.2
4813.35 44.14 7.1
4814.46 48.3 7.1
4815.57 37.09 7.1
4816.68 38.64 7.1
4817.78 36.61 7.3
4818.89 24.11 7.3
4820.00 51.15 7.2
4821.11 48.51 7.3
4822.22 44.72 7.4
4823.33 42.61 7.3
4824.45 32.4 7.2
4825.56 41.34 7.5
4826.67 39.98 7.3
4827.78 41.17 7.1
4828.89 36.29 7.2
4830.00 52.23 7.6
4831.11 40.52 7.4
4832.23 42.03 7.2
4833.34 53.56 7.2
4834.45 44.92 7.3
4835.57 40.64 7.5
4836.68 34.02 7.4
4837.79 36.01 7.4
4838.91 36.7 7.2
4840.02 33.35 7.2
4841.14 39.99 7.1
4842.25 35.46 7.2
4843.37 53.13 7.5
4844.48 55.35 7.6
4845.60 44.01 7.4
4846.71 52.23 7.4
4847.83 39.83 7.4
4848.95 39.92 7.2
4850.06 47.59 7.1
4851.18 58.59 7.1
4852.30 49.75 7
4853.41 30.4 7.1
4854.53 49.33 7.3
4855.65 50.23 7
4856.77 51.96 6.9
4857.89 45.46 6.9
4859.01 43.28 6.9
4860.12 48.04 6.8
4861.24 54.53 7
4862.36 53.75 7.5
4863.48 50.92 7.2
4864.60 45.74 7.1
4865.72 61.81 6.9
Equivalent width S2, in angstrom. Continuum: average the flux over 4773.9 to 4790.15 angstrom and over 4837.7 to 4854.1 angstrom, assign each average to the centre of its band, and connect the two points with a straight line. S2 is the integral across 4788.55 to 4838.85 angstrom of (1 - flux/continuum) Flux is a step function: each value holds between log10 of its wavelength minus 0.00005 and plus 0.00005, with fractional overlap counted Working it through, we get 3.6 angstrom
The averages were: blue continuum 49.4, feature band 43.3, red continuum 43.7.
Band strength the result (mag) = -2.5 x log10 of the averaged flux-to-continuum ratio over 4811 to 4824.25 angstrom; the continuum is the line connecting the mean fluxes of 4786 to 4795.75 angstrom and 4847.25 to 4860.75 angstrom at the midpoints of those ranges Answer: 0.104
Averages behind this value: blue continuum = 44.6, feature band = 41.2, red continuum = 46.2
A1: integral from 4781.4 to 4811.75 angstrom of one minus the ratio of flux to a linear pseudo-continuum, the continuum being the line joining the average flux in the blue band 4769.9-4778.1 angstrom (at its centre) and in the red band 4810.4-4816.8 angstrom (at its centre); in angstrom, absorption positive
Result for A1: -0.8 angstrom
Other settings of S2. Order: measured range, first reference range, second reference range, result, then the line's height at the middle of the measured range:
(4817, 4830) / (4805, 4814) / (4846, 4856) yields 1.3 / 44.8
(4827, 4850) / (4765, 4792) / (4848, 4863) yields 2.4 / 47.7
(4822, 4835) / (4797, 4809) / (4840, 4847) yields 0.9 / 45.7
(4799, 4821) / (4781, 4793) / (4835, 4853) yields 0.9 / 45.3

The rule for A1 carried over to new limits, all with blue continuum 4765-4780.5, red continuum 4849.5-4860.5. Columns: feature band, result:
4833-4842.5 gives 1.7 angstrom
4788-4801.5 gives 0.7 angstrom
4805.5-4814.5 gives 0.7 angstrom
